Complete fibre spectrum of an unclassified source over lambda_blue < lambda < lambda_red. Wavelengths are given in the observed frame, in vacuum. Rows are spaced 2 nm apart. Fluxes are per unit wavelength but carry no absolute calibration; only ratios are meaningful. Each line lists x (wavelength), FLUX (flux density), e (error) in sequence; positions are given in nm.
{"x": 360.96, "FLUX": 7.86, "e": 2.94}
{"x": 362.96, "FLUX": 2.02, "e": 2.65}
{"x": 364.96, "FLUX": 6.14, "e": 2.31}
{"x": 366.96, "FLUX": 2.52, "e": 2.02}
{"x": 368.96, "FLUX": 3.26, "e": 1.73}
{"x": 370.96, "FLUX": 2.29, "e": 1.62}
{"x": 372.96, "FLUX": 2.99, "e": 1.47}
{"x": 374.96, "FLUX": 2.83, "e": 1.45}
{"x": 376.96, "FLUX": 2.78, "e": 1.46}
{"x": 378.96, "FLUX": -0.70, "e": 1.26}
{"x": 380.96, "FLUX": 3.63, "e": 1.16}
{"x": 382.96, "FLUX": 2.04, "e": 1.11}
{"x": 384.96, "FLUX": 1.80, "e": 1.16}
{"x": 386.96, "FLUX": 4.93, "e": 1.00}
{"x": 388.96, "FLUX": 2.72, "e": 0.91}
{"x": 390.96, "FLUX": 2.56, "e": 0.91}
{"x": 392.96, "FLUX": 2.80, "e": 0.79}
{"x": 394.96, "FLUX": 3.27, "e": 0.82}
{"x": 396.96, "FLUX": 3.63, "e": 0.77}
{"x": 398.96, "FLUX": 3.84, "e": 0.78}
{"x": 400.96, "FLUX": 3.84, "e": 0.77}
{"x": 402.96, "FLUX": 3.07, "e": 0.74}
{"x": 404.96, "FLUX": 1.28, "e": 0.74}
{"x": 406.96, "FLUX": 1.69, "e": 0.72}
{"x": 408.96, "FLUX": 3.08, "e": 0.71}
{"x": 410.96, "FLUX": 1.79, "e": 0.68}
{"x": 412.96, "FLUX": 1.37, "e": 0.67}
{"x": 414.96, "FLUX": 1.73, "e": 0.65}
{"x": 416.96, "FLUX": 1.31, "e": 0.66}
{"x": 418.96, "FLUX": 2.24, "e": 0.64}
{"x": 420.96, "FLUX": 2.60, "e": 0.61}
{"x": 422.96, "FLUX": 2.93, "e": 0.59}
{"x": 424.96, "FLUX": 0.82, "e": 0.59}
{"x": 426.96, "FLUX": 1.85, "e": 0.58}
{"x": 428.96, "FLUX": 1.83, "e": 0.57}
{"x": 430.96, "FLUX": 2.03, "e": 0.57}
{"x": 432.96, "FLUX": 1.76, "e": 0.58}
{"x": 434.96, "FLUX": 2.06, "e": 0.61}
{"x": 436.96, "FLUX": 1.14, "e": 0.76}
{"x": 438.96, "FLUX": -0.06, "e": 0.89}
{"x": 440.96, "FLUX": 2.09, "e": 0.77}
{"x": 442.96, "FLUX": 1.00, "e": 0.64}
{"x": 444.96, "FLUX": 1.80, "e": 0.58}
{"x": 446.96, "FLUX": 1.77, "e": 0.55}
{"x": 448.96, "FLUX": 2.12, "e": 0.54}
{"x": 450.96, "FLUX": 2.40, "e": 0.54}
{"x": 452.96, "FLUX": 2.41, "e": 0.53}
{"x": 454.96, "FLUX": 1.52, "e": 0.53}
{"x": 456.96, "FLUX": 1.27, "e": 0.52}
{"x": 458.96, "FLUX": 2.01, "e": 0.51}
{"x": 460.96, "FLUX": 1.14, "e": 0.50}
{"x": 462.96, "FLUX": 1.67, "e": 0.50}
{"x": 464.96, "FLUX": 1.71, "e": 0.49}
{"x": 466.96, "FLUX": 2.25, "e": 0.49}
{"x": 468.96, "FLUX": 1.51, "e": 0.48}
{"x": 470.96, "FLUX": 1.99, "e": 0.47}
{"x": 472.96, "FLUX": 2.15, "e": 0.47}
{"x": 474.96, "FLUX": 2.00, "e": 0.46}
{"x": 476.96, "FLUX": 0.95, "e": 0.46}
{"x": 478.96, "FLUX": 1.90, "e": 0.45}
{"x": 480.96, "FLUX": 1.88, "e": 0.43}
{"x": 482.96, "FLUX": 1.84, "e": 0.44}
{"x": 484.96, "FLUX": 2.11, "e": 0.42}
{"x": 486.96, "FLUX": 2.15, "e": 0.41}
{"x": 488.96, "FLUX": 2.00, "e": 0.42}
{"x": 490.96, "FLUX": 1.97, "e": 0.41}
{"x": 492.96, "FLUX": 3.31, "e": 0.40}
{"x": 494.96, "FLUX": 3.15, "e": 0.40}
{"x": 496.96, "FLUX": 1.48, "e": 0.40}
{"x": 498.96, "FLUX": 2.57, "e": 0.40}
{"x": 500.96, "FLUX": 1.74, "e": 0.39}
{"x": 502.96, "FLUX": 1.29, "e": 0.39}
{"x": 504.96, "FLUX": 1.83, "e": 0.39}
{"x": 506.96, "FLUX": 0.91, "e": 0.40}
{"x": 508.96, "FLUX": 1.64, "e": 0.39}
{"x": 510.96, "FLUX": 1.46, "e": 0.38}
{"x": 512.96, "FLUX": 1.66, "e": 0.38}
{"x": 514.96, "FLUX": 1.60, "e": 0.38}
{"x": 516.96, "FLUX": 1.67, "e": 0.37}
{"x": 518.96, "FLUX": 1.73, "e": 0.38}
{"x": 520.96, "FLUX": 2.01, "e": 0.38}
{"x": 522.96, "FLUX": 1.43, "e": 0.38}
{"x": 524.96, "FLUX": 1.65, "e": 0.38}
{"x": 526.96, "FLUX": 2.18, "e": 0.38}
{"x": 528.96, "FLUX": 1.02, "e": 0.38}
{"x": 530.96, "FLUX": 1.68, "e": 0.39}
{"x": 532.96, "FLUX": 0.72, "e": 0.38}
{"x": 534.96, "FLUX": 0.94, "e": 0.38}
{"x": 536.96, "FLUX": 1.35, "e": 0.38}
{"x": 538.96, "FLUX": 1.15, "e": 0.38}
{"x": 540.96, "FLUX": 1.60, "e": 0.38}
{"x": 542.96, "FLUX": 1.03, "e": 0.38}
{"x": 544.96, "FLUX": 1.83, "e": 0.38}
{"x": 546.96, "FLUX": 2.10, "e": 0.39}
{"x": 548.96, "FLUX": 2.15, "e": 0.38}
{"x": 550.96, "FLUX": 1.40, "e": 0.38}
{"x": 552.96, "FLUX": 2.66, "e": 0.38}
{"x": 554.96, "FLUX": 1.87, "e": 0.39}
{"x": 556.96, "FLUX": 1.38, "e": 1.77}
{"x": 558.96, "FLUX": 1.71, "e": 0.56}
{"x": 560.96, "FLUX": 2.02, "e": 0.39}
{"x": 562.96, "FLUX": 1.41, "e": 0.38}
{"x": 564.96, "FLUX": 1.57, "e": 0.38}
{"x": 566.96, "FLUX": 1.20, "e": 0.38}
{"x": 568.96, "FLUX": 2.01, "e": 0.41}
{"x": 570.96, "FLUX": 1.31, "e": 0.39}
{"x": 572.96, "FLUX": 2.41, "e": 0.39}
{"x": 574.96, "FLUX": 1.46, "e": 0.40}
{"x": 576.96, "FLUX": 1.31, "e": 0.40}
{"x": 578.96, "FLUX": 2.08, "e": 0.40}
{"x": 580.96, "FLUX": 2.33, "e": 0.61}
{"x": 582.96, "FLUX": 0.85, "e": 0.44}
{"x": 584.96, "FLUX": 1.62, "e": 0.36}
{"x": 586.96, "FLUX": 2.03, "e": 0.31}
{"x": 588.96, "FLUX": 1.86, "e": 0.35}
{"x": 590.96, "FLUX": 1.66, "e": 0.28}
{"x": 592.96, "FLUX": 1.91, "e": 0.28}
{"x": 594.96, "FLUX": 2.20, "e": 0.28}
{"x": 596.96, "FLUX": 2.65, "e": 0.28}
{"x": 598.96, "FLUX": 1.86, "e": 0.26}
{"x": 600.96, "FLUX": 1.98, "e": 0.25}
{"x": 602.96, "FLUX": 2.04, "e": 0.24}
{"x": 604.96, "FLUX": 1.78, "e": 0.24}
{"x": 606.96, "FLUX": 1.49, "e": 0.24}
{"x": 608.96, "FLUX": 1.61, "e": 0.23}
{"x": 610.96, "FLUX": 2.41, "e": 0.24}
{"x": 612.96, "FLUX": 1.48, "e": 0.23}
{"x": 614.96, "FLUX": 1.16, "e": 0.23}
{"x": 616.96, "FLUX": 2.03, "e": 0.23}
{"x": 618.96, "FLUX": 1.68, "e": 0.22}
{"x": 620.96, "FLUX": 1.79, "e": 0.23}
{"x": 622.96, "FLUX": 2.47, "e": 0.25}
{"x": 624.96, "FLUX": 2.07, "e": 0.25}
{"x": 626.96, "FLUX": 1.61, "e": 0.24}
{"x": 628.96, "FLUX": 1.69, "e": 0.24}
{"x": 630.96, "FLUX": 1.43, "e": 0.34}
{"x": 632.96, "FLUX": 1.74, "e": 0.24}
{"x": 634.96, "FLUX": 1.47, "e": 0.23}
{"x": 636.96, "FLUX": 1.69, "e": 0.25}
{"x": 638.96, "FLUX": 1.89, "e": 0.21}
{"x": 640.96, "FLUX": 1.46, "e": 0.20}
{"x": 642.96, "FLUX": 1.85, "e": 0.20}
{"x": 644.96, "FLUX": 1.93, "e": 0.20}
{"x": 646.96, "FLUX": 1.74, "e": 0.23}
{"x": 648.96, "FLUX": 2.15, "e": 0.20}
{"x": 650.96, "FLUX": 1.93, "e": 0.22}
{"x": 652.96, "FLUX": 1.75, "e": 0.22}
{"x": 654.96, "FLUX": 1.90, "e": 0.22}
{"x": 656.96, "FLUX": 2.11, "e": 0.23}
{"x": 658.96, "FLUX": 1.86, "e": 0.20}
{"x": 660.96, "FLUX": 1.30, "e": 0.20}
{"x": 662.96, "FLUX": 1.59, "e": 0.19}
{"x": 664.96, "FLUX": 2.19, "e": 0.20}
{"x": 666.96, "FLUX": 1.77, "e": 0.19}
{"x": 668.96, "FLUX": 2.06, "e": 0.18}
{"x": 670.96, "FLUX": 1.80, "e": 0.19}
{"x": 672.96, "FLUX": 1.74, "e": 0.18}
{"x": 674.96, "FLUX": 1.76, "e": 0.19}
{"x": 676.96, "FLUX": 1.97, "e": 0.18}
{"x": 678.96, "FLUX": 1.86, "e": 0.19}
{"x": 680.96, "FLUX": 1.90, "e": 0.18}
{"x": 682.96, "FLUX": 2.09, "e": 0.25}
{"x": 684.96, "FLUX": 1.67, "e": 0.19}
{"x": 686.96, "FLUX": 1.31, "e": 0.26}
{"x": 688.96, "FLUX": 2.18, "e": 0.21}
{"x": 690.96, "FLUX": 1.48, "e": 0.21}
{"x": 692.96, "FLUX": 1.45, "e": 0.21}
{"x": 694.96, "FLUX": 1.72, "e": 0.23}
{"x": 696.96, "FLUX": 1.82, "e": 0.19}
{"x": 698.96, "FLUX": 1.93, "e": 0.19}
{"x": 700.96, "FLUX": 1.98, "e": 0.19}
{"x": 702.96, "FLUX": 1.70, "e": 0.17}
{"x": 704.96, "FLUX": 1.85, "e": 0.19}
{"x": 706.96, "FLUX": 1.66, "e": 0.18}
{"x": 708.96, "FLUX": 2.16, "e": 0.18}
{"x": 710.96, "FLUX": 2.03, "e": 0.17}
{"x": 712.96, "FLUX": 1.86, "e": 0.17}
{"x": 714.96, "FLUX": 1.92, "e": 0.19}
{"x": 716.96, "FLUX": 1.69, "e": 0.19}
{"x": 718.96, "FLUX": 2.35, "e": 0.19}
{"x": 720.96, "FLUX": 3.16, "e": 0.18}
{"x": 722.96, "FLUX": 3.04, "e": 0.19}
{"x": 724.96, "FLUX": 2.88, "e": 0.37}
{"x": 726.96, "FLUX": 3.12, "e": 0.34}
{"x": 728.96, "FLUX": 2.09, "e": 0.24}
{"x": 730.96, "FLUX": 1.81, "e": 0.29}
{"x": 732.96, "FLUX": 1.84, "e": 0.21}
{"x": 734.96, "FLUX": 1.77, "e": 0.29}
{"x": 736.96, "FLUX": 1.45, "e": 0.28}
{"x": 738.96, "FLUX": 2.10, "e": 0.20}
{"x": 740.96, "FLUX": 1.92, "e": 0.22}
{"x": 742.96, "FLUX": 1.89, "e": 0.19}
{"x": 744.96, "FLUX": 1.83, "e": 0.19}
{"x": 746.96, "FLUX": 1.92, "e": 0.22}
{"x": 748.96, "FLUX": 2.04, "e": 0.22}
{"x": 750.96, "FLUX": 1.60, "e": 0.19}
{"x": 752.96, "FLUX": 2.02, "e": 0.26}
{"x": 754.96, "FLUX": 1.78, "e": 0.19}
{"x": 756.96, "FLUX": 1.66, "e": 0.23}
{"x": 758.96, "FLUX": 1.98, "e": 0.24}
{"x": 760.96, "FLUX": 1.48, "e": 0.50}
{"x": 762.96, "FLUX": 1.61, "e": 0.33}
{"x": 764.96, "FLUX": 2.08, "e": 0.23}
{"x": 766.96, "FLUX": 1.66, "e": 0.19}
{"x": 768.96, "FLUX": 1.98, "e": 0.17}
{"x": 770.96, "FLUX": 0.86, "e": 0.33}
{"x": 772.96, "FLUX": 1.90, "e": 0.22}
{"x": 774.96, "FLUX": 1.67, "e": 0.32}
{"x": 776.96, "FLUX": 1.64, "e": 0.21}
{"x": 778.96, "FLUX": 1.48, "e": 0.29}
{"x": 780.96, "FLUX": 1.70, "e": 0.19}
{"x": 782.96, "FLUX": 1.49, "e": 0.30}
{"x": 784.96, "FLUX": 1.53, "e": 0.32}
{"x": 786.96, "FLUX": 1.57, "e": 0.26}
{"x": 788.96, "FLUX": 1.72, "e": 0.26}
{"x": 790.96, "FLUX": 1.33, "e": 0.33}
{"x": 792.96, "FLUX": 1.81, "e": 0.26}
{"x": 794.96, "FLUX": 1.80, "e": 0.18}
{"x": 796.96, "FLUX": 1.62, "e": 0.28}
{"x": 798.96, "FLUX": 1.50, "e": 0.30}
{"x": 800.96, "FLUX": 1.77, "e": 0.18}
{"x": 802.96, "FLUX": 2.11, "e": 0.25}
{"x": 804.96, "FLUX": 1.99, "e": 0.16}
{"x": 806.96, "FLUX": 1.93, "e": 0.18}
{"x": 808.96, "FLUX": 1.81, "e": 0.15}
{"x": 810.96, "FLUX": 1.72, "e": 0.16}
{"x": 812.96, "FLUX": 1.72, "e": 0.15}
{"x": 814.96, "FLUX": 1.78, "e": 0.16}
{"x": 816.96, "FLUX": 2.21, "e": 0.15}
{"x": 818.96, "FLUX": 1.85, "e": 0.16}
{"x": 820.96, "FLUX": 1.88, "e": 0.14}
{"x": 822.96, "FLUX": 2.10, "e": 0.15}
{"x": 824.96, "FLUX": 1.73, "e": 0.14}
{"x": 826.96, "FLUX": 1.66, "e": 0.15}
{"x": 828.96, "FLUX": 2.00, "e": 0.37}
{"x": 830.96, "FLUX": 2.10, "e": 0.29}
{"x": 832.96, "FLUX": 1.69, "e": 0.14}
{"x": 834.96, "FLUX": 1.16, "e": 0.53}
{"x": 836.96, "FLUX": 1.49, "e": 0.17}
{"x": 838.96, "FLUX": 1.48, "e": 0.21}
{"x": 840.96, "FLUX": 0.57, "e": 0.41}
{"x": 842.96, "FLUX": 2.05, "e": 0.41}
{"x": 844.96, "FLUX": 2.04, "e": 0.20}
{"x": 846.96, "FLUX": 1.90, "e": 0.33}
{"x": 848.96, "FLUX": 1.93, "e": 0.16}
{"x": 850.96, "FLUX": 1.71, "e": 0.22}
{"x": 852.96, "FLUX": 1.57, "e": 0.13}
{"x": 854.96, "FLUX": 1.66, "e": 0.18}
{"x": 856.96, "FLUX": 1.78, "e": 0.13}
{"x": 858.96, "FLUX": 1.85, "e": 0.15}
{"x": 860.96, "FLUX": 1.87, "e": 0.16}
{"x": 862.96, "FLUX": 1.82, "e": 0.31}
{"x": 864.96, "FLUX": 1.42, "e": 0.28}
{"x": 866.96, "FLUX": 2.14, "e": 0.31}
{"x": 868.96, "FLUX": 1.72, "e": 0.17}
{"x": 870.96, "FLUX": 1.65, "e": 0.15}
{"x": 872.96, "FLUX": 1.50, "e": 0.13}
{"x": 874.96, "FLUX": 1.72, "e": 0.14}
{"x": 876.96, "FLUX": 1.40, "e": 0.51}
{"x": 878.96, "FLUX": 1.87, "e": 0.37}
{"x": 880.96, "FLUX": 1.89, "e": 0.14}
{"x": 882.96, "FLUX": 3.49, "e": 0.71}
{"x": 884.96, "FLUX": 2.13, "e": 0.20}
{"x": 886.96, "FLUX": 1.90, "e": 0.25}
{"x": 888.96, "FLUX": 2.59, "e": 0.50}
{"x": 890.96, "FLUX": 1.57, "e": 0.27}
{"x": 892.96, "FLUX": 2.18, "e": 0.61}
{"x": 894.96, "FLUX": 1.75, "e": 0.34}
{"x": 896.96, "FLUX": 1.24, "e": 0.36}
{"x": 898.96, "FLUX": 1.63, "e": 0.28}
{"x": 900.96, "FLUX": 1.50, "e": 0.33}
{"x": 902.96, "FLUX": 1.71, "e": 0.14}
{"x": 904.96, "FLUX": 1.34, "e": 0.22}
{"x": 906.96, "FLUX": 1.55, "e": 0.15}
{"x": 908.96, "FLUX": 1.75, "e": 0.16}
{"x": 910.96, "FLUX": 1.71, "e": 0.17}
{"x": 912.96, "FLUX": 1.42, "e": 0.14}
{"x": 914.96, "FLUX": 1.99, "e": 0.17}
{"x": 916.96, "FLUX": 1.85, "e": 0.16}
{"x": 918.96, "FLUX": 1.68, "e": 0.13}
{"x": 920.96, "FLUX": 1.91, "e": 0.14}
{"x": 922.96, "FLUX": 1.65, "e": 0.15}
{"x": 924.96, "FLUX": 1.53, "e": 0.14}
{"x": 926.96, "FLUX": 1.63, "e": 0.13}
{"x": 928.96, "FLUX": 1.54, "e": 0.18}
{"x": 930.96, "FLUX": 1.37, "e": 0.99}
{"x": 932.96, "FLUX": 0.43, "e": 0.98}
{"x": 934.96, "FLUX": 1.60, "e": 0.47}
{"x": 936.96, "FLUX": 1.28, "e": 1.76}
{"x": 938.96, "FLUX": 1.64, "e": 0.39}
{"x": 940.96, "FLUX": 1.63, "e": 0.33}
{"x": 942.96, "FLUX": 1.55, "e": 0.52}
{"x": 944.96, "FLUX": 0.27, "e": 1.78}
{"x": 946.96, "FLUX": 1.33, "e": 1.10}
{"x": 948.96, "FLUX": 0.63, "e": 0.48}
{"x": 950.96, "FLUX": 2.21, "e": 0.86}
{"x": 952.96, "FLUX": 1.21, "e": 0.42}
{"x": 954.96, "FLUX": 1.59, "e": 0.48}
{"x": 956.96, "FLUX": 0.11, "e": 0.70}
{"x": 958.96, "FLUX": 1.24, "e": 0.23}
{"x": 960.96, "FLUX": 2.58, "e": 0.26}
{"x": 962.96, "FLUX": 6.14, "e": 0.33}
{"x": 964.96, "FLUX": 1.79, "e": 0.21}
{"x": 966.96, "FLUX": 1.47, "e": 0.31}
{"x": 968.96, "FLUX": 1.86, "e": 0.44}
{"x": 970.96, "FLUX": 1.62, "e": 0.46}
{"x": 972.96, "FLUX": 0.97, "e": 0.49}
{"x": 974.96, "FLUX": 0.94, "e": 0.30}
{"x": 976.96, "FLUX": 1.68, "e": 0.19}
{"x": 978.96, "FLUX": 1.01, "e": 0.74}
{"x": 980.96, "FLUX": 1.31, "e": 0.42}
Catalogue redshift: 1.58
